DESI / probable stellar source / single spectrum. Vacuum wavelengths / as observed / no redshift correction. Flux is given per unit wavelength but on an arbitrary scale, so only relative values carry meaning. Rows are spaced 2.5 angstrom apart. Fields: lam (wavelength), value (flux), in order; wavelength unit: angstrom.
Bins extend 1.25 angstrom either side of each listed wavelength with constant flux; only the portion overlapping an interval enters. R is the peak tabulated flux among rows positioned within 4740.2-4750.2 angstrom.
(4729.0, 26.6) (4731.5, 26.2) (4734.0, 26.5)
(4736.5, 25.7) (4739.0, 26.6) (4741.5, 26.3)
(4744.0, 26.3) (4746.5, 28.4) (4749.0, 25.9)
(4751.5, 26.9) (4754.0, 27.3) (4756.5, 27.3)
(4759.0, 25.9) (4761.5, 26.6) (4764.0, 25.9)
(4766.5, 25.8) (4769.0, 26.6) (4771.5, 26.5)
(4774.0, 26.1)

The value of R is 28.4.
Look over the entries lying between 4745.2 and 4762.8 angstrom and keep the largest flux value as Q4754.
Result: 28.4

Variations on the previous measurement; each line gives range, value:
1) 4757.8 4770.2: 26.6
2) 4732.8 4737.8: 26.5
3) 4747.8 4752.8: 26.9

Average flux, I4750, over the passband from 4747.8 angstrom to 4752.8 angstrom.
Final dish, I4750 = 26.4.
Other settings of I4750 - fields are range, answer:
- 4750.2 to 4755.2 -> 27.1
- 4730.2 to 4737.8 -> 26.1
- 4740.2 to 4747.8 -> 27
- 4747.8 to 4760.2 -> 26.7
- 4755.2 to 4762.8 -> 26.6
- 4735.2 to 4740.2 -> 26.1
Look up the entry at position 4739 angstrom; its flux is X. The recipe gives 26.6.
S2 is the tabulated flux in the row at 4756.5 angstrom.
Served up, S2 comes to 27.3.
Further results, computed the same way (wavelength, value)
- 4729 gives 26.6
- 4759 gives 25.9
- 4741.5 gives 26.3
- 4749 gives 25.9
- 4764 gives 25.9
